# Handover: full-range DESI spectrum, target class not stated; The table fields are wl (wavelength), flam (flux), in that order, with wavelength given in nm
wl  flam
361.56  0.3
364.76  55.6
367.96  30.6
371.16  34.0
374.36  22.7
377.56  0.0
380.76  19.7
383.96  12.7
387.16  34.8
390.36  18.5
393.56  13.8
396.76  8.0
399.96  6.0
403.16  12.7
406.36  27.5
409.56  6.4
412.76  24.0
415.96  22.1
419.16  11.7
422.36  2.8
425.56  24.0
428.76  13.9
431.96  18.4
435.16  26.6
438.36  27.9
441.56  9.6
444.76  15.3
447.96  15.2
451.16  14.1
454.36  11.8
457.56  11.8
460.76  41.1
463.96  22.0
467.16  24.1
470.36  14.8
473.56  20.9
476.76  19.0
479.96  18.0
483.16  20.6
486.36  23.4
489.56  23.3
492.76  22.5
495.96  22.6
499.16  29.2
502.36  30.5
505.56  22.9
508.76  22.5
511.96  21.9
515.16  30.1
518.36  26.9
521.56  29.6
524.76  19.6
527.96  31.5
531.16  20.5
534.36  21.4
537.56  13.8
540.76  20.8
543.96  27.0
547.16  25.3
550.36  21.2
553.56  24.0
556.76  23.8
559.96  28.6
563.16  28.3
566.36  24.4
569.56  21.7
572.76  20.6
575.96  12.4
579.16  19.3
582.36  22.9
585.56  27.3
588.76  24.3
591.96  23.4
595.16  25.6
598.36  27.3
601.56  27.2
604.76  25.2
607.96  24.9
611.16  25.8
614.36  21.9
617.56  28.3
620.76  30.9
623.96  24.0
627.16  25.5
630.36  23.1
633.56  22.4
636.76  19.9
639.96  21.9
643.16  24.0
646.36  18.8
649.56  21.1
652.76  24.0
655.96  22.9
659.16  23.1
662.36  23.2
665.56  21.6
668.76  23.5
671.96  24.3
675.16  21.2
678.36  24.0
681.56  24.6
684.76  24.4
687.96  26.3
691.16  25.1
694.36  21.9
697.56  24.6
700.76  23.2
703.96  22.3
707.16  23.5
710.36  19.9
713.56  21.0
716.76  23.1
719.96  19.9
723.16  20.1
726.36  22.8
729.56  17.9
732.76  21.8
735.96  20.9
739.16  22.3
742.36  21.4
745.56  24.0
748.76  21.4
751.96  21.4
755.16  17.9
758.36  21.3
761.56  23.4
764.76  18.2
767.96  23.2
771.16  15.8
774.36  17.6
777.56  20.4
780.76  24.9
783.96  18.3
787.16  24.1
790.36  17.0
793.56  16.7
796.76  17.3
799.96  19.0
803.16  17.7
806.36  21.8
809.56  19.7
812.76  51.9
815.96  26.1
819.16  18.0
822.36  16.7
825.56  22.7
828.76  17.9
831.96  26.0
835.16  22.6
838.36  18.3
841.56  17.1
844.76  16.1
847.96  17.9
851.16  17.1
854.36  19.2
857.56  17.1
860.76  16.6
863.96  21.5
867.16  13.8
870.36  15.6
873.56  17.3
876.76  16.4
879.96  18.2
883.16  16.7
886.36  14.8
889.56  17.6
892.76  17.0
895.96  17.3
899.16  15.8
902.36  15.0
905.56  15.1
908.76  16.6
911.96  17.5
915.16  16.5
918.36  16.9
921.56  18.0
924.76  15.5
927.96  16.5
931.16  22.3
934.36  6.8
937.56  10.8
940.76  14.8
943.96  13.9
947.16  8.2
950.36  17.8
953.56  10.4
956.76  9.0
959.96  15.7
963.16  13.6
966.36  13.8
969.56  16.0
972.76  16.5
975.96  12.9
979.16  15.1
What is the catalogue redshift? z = 0.238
